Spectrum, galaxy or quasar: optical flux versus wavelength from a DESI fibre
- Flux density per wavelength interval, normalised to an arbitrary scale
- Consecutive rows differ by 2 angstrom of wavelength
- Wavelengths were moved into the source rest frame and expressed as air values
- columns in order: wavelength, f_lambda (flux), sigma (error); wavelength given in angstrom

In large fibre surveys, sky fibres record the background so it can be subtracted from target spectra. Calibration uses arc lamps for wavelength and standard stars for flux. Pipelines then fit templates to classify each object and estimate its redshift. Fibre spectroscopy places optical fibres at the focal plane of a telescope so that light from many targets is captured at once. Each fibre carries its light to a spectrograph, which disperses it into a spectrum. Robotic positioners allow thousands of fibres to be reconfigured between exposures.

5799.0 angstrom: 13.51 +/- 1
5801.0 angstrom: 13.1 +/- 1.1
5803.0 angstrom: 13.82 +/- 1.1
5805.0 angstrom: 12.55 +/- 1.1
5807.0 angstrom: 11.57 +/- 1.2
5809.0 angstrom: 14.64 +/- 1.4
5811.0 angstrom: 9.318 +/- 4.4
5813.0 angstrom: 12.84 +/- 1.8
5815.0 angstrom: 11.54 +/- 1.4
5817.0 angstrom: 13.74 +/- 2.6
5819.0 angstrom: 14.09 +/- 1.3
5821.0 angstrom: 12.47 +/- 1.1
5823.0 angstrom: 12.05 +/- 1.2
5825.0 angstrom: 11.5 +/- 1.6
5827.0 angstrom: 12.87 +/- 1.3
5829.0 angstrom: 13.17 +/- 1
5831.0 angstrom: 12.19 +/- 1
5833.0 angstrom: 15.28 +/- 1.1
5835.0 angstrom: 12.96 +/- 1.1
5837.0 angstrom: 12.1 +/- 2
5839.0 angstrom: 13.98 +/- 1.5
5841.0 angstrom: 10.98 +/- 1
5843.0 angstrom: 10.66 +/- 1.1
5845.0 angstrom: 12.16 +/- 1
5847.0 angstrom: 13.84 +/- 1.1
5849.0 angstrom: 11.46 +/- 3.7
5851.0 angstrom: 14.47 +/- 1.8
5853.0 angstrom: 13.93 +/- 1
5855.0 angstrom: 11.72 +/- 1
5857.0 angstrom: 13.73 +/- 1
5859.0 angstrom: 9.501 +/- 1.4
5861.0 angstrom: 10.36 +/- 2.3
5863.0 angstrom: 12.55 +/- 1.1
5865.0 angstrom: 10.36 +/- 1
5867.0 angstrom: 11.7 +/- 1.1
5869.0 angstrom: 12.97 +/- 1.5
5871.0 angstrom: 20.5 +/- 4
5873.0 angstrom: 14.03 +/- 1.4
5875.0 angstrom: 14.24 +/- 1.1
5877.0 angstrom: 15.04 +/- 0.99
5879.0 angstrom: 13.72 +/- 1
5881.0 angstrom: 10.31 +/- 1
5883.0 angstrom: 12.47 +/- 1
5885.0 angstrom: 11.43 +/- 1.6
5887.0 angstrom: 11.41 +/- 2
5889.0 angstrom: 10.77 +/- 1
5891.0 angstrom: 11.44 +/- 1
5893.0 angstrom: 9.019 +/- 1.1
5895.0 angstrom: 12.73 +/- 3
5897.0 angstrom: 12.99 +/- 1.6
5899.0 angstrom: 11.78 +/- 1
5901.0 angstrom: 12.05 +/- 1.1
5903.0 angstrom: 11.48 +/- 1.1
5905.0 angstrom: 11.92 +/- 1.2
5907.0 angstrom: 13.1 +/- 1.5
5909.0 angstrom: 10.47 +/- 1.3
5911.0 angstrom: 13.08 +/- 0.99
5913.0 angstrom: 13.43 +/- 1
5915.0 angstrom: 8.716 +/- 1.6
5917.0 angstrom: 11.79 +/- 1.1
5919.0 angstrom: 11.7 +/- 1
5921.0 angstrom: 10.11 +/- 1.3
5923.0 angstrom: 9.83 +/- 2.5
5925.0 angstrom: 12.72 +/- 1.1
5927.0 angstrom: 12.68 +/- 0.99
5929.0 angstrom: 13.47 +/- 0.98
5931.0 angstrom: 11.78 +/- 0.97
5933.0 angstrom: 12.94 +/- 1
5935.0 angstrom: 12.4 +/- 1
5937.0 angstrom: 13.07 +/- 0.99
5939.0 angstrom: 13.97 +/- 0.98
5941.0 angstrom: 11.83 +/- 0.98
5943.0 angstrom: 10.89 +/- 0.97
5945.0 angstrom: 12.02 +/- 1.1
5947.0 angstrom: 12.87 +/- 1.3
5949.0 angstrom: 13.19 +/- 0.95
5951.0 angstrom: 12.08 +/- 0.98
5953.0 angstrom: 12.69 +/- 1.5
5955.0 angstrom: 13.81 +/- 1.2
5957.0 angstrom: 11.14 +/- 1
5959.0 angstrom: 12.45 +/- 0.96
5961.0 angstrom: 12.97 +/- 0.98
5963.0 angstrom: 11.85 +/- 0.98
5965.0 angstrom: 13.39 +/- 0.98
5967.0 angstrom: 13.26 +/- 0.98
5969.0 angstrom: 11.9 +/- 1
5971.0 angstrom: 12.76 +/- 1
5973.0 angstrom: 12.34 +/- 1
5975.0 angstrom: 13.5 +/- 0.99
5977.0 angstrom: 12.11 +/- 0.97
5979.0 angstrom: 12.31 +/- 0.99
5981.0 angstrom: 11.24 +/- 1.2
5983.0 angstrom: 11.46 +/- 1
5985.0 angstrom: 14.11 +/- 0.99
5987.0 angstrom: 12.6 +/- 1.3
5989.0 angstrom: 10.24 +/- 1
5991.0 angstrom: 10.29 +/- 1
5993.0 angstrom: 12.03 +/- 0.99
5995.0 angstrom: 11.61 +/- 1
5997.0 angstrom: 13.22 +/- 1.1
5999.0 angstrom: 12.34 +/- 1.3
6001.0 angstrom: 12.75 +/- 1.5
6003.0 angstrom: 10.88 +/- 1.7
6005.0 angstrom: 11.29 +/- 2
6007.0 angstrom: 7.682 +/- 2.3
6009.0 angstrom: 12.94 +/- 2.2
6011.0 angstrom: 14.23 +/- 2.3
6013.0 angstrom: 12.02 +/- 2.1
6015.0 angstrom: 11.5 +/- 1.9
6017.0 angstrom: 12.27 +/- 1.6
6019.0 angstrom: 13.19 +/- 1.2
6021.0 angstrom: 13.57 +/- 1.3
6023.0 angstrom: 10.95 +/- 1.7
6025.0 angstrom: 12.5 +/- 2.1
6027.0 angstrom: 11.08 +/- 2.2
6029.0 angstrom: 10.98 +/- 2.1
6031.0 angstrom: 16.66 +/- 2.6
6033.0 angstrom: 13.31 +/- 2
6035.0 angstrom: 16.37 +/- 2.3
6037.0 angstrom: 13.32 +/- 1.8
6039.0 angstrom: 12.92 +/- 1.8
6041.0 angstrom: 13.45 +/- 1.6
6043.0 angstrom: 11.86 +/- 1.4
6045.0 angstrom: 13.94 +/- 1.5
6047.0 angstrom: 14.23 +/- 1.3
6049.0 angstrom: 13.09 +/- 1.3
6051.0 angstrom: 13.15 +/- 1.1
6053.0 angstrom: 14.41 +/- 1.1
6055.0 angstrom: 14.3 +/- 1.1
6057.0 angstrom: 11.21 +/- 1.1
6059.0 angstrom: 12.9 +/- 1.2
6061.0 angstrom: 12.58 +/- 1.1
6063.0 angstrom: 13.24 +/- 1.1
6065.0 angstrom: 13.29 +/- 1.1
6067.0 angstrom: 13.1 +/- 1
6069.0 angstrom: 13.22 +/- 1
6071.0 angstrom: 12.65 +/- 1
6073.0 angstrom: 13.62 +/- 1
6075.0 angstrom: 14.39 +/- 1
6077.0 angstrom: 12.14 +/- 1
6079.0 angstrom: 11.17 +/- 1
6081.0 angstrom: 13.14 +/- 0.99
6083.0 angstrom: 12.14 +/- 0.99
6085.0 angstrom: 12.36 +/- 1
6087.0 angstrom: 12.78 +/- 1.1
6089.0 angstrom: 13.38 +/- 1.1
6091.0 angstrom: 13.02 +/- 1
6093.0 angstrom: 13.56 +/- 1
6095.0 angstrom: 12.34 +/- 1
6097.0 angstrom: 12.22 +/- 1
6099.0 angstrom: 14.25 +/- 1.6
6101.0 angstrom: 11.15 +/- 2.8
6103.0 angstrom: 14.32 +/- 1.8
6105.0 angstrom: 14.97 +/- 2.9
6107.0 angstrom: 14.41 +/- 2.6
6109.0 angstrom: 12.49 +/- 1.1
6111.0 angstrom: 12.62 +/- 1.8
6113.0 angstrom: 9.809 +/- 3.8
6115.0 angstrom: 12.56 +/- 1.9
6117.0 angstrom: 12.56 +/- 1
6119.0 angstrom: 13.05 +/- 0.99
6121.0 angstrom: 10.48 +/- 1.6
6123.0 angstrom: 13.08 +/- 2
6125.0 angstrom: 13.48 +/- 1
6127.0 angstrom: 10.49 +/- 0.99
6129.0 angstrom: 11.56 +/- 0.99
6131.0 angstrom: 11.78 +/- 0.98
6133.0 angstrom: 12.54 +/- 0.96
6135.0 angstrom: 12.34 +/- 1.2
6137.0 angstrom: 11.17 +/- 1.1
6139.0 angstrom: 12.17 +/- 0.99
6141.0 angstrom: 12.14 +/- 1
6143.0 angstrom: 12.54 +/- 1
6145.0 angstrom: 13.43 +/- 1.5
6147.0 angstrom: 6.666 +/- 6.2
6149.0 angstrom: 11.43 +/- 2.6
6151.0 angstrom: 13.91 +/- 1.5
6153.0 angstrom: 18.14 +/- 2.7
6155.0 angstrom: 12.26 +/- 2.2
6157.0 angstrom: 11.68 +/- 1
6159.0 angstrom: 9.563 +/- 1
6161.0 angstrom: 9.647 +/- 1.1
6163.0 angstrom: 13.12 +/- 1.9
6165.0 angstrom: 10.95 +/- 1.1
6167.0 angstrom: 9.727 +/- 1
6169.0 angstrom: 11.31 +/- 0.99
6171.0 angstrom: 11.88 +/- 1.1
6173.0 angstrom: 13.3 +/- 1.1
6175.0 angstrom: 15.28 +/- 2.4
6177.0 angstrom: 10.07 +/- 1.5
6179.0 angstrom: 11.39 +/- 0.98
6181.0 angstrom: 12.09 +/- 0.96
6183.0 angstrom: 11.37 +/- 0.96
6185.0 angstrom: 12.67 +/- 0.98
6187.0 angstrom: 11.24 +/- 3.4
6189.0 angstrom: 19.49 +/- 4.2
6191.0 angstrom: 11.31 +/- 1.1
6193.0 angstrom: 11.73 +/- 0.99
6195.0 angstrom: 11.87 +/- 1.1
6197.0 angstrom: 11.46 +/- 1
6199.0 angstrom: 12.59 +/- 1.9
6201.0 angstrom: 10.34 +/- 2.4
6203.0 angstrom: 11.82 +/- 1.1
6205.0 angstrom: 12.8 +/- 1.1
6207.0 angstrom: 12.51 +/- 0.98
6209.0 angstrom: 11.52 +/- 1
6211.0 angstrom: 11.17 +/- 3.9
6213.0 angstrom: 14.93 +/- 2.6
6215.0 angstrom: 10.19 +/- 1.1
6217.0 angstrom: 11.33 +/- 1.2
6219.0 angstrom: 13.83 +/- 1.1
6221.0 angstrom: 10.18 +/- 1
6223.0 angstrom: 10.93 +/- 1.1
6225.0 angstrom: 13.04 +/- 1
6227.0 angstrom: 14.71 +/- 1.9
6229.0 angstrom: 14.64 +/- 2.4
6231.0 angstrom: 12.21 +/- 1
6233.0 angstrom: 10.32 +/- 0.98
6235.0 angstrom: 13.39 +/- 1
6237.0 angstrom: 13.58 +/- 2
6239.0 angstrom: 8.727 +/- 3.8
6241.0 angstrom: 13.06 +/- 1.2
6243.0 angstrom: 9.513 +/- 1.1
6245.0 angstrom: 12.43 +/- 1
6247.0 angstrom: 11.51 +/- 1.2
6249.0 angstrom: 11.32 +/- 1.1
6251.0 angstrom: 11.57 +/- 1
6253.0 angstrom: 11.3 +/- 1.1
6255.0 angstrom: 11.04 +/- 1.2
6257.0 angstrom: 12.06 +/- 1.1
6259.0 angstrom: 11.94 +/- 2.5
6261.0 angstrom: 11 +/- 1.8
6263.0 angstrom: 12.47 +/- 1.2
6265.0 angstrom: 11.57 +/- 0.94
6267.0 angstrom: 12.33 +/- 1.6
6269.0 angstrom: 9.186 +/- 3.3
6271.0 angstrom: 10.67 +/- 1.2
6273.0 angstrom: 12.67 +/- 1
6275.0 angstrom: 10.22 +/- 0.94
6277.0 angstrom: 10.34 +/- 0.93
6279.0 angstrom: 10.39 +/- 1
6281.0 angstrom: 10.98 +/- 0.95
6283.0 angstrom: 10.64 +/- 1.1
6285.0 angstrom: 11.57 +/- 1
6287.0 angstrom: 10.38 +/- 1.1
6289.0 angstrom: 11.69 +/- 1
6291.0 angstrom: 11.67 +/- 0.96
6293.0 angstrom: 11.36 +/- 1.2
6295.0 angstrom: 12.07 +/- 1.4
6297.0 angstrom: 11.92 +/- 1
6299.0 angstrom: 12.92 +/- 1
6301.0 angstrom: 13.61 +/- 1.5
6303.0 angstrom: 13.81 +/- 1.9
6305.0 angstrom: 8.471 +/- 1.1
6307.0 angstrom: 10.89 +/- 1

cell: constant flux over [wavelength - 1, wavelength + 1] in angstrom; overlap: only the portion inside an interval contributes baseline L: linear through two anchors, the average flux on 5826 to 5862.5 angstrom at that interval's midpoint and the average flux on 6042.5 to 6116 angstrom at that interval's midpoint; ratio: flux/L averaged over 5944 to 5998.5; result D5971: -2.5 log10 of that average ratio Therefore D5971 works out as 0.04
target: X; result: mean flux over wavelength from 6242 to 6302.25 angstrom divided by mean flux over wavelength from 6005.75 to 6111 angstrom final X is 0.88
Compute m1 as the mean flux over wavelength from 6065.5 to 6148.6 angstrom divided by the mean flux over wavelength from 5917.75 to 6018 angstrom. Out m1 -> 1.0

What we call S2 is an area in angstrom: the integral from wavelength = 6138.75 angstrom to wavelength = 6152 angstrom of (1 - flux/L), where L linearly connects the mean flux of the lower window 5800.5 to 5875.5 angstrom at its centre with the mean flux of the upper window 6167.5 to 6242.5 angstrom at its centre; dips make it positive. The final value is 0.6 angstrom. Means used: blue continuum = 12.7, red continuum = 12.2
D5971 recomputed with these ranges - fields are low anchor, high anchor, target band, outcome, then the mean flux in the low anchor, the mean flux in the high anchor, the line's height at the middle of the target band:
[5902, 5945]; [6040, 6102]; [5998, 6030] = 0.06 mag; 12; 13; 12.6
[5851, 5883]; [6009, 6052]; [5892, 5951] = 0.09 mag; 13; 13.1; 13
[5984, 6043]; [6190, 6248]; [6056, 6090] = -0.04 mag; 12.4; 12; 12.3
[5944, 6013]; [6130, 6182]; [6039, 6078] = -0.09 mag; 12.2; 11.9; 12.1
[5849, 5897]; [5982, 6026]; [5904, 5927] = 0.07 mag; 12.5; 12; 12.4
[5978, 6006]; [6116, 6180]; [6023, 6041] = -0.12 mag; 11.9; 12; 11.9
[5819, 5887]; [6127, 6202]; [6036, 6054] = -0.09 mag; 12.7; 12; 12.3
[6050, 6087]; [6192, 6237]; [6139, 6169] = 0.06 mag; 12.9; 12.2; 12.5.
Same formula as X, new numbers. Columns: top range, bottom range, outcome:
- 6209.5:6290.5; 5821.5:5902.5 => 0.93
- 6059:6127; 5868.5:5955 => 1.04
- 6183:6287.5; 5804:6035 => 0.96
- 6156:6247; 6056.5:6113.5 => 0.93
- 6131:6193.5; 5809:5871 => 0.97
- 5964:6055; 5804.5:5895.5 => 1.00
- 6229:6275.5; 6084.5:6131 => 0.92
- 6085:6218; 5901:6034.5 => 1.00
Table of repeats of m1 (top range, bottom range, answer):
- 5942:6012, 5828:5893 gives 0.97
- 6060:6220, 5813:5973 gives 1.00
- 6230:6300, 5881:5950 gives 0.96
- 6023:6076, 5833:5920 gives 1.07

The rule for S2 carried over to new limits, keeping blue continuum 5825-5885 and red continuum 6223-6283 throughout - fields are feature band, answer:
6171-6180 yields -0.4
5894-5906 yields 0.5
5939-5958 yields 0.3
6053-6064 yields -0.7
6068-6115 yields -2.9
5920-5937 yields 0.7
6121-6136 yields -0.1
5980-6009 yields 1.9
